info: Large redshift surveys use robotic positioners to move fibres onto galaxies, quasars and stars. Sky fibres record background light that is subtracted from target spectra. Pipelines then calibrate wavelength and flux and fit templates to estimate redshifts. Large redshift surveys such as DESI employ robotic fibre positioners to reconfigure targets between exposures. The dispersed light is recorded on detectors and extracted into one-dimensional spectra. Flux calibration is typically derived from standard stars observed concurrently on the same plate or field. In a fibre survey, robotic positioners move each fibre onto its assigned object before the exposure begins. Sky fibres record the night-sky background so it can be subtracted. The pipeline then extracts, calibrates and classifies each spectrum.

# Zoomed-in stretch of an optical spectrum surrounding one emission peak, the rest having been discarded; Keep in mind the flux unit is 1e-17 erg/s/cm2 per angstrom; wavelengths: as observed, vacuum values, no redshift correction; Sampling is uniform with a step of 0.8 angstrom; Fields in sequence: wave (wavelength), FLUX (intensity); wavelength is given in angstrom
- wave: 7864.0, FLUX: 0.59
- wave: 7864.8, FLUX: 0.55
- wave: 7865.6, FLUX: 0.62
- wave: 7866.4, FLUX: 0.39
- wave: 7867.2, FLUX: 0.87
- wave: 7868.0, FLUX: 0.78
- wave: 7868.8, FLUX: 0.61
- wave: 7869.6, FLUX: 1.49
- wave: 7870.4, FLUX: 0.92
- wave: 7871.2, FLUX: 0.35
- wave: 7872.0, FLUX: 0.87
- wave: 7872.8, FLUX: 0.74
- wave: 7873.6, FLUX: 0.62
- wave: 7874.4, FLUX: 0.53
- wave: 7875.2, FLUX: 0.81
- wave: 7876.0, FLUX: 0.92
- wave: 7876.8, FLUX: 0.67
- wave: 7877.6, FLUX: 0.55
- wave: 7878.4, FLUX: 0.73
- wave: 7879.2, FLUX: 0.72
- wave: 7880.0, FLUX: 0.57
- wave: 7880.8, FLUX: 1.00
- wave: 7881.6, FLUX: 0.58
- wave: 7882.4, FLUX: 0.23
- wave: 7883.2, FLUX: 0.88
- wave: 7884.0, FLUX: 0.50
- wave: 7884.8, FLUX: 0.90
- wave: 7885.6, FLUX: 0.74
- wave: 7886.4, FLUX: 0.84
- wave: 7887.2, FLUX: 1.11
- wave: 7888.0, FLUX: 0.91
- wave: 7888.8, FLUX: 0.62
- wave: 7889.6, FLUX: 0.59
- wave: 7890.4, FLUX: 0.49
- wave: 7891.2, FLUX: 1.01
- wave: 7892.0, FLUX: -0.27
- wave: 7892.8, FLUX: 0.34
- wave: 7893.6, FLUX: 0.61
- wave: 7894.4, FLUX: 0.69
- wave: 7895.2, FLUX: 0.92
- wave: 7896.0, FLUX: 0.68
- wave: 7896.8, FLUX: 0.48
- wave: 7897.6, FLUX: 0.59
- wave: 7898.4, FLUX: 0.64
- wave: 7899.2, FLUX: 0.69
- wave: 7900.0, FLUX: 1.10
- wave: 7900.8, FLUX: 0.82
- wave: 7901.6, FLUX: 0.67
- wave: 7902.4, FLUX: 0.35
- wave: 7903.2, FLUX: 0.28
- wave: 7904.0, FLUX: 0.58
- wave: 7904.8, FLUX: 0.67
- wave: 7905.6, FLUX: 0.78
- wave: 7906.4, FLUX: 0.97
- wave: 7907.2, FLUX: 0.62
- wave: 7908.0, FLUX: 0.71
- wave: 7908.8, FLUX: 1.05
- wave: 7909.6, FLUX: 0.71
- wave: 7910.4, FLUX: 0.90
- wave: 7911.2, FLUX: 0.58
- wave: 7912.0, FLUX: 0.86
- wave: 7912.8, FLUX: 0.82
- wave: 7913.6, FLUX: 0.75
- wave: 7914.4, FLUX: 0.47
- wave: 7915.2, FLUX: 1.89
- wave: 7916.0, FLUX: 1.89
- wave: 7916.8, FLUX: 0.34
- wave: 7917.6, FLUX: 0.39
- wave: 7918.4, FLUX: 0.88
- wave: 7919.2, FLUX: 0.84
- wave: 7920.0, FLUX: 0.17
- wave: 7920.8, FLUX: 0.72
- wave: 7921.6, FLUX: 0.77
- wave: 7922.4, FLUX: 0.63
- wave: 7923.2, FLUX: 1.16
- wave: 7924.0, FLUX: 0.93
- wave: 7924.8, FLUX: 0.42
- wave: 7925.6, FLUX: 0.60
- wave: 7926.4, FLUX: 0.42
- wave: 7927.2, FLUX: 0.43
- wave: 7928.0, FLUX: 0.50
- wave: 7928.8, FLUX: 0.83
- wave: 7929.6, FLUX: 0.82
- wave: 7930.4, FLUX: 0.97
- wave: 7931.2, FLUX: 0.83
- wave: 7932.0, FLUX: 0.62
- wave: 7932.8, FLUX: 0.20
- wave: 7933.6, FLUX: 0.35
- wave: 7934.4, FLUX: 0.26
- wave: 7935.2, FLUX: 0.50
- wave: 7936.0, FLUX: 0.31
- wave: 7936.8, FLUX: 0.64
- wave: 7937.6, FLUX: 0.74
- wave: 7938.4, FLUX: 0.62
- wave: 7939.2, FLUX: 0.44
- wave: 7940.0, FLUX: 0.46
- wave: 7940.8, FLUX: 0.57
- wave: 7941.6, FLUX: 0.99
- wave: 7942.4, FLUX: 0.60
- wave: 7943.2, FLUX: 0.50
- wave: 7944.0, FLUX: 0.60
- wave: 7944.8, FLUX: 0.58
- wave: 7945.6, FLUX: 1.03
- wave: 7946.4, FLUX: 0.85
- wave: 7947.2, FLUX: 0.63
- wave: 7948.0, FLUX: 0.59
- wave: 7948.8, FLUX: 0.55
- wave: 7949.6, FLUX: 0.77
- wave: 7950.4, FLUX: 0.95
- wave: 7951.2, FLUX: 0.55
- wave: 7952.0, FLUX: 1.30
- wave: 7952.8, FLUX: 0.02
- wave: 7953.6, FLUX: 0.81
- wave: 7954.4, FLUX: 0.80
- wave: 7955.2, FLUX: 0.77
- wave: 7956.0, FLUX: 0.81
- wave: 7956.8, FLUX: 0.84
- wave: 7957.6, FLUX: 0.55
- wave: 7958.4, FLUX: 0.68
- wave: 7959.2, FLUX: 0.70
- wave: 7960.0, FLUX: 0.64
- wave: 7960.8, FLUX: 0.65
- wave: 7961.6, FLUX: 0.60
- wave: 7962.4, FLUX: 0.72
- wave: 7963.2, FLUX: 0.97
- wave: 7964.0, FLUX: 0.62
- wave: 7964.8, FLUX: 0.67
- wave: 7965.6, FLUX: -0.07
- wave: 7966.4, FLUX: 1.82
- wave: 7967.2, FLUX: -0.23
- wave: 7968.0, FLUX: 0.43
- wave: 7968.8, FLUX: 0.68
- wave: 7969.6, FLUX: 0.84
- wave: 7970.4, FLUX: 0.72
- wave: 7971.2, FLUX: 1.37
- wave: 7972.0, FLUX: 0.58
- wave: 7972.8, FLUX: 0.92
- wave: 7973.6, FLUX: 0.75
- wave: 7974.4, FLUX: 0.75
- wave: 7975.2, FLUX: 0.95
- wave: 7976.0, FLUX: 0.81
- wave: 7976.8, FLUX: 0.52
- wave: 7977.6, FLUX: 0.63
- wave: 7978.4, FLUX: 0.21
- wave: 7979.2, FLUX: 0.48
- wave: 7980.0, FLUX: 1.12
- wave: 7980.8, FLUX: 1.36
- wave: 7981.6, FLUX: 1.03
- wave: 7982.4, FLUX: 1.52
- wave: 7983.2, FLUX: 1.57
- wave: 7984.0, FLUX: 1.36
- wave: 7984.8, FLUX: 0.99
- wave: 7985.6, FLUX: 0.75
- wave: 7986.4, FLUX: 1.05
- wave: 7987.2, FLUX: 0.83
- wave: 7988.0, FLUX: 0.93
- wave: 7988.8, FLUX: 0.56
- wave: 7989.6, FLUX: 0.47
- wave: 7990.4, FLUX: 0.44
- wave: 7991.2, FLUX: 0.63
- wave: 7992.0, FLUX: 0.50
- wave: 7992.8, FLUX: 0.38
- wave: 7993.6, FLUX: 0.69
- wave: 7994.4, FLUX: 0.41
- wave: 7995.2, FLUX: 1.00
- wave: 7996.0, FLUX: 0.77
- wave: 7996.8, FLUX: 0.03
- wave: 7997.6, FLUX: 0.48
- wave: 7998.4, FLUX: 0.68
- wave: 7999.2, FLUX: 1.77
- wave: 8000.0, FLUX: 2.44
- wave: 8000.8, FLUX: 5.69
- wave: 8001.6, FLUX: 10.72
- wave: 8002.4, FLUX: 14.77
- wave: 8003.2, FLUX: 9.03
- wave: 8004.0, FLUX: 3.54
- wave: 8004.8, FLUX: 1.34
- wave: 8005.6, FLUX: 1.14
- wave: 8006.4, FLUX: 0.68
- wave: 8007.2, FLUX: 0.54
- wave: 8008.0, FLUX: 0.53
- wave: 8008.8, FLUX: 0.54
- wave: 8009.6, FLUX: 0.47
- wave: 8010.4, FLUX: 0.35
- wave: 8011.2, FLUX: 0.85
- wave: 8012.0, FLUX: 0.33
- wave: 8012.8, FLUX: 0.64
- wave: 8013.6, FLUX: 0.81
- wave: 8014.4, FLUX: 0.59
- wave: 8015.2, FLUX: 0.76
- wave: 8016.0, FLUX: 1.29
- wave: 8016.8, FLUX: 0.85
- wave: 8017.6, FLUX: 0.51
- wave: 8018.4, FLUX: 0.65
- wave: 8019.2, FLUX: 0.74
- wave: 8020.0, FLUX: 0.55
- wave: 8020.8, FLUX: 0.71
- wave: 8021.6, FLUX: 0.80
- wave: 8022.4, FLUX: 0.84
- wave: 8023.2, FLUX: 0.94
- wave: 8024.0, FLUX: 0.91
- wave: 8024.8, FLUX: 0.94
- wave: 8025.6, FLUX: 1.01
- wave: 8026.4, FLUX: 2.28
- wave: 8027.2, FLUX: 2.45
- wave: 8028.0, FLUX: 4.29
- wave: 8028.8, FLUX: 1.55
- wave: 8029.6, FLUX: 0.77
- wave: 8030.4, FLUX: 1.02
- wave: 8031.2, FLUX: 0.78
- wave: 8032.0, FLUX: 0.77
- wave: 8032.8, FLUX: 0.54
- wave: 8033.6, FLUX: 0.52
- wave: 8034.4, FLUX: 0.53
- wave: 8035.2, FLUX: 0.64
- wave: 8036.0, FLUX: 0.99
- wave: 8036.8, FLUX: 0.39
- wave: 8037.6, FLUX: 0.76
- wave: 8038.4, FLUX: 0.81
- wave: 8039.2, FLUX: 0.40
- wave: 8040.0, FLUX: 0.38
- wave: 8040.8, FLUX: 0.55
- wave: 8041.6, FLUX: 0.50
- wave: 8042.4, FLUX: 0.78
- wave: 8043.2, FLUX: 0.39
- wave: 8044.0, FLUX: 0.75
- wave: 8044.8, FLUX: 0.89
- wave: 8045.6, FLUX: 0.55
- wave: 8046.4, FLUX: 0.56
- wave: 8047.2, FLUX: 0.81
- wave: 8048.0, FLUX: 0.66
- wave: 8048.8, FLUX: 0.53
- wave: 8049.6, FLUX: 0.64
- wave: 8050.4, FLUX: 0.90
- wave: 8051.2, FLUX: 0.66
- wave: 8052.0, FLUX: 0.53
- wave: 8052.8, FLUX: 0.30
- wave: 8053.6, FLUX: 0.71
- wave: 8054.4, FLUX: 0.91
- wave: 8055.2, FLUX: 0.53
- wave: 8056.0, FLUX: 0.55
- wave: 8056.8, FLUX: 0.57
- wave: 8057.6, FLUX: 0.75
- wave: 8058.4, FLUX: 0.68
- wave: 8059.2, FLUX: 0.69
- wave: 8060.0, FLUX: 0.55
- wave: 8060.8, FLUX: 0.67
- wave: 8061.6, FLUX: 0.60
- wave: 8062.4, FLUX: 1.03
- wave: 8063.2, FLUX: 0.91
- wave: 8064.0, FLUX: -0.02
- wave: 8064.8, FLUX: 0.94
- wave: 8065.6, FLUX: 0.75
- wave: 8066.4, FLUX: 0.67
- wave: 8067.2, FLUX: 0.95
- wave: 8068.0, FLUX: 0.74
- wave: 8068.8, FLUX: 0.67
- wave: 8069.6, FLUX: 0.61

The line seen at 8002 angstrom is Halpha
